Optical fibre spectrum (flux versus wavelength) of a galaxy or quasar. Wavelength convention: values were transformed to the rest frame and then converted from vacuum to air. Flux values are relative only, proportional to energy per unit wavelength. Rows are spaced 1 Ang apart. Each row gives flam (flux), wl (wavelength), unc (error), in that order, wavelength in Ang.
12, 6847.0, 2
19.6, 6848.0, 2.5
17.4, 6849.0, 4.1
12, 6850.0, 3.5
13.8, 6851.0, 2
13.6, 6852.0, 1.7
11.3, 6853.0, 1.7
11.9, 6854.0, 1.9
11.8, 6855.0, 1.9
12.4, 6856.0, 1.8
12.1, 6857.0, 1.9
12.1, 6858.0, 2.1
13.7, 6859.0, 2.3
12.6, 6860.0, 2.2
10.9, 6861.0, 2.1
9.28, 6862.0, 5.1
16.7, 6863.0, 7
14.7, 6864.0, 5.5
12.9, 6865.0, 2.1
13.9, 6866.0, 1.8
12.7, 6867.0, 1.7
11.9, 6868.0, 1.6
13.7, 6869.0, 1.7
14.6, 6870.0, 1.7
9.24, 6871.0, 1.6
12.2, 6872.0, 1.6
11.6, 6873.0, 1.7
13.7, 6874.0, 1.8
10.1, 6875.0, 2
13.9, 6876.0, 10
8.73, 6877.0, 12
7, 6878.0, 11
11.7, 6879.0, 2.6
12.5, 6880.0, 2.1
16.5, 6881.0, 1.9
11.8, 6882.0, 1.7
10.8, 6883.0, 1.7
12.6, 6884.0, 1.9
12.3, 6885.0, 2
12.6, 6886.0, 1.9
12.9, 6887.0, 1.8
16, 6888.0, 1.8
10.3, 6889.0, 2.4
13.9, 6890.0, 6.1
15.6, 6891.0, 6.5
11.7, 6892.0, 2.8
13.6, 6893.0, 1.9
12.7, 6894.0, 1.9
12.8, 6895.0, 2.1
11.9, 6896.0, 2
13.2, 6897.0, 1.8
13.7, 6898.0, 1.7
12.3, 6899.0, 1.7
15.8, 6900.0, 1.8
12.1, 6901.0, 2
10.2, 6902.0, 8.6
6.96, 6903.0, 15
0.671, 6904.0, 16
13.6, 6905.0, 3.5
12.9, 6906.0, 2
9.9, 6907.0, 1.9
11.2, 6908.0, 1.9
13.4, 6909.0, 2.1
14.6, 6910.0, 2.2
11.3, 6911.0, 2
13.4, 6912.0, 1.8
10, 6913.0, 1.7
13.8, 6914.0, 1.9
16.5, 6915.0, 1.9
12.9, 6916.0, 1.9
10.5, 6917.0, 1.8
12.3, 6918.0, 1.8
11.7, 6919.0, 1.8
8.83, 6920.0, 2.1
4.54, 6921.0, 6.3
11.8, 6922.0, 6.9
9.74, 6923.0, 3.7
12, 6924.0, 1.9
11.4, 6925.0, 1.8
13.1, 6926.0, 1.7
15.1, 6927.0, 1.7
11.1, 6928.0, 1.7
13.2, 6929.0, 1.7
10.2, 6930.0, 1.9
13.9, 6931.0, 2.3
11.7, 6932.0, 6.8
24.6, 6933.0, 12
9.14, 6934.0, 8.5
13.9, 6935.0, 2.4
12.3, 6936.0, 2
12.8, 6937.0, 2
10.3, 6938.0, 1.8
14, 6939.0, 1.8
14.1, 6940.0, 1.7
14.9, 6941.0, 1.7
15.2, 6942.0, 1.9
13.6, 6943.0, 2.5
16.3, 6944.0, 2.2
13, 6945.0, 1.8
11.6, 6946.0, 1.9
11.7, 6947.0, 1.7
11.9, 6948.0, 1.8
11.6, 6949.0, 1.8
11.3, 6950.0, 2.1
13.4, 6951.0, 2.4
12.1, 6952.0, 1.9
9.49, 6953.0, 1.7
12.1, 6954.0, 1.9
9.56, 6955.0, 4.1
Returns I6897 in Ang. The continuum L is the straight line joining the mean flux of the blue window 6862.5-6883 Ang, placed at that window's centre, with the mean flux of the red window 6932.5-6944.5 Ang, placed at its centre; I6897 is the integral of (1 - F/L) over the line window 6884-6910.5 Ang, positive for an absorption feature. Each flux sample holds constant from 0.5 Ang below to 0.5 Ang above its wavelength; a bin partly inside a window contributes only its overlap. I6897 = 1.9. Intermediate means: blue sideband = 12.5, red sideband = 14.3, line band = 12.2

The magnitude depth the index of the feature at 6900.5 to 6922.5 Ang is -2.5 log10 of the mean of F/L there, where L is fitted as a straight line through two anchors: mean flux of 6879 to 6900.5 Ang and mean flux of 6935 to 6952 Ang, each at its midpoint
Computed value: 0.18 mag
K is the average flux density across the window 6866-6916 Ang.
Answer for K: 12.2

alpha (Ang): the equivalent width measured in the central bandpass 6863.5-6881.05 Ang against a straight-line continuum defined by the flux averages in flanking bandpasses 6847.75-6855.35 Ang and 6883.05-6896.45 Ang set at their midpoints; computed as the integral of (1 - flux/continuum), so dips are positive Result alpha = 1.5 Ang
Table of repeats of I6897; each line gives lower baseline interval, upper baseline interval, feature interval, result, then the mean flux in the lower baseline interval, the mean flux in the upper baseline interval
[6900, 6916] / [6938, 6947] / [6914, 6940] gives 0.82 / 11.6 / 13.7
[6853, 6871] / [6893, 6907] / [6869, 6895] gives -0.76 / 12.7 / 11.5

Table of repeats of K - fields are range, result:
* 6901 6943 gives 12.1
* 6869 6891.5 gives 12.3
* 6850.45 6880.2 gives 12.2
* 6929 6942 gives 13.5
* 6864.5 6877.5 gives 12.2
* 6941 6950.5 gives 13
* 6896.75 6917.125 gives 11.9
